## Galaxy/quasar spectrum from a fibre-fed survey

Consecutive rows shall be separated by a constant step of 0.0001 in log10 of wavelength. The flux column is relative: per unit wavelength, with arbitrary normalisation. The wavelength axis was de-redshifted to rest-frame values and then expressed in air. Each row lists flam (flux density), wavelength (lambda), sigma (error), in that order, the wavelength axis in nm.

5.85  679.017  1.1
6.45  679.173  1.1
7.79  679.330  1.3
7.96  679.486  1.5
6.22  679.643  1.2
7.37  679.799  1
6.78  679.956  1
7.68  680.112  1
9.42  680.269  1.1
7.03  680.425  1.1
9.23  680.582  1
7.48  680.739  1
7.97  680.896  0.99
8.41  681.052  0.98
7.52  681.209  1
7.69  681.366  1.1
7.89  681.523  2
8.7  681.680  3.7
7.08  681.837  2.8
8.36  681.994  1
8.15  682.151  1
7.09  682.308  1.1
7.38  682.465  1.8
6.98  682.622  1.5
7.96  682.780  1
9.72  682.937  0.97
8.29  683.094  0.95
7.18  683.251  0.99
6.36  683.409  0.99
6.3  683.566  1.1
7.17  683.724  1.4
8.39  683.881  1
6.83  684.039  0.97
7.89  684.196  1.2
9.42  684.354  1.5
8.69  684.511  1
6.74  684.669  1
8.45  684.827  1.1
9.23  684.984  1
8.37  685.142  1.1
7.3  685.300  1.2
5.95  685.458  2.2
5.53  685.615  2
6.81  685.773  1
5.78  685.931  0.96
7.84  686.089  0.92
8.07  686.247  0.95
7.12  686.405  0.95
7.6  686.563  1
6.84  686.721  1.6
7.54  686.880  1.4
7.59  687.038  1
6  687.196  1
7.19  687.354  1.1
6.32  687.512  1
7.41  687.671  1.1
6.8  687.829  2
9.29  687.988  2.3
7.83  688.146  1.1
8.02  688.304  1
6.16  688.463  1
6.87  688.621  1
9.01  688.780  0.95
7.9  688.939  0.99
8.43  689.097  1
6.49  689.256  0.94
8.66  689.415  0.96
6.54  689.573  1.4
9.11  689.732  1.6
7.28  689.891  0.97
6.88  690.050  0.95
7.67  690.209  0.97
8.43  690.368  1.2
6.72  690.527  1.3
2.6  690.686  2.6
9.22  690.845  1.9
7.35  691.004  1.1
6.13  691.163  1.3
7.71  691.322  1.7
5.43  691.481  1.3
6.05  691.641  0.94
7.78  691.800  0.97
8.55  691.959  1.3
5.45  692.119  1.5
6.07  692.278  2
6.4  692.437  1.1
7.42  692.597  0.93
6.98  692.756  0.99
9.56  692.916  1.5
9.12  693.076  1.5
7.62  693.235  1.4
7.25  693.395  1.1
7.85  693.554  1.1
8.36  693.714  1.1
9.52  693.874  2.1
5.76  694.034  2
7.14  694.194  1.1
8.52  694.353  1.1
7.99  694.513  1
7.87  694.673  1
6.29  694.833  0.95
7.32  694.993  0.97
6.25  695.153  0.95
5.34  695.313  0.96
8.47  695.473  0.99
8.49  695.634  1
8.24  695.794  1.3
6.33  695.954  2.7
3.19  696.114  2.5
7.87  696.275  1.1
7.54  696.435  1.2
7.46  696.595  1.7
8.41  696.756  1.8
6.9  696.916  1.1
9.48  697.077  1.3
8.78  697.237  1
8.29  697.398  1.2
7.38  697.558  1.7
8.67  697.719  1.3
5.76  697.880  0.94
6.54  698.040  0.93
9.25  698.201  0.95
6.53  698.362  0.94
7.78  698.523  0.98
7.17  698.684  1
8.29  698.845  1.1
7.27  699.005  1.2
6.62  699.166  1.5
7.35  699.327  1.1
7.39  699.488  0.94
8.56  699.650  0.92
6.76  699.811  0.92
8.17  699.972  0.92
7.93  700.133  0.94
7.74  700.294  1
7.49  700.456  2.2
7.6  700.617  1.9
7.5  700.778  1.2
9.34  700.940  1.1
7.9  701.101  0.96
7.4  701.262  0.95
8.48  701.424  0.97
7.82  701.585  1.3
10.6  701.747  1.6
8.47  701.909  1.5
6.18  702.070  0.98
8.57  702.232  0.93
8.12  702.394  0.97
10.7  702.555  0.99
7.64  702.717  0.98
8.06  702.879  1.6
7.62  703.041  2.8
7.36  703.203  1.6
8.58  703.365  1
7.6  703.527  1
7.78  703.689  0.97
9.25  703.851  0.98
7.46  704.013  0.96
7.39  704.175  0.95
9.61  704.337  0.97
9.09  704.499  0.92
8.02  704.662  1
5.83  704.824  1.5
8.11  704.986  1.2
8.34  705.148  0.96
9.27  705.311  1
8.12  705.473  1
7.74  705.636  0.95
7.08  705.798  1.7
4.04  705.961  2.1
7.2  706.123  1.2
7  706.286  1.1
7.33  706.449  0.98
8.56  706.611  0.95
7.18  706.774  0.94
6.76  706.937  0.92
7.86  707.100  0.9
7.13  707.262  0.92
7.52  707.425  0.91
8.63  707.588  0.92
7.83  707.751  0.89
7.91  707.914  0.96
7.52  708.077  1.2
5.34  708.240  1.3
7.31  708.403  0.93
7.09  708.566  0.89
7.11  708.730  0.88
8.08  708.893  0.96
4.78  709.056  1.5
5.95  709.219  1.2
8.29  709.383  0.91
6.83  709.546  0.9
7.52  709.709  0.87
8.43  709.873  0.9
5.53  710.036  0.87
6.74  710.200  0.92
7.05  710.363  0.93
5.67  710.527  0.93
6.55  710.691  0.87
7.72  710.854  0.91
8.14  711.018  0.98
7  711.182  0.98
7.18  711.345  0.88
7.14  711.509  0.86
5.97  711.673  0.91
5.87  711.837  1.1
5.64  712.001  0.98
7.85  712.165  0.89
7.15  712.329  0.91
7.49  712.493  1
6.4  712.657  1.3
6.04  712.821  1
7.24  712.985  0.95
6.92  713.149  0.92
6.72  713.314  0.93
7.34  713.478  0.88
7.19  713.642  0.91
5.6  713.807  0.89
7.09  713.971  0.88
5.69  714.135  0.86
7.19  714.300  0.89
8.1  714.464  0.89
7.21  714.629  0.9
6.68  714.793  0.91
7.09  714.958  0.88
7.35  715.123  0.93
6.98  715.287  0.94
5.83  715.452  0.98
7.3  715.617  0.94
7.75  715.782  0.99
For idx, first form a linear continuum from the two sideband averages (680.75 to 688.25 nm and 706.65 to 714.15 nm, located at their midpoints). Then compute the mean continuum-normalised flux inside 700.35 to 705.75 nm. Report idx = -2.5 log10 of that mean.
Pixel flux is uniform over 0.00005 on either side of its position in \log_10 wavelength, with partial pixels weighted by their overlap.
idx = -0.143 mag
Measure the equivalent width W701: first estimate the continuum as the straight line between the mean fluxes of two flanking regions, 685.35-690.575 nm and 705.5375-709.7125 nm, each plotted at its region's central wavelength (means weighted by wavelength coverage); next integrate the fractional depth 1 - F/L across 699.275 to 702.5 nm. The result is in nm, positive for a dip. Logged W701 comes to -0.36 nm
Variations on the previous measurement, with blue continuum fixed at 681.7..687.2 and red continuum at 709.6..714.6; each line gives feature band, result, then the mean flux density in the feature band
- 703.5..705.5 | -0.314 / 8.16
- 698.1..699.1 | -0.068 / 7.68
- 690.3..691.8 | 0.141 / 6.67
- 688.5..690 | -0.069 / 7.75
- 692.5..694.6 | -0.176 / 7.92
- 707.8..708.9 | -0.030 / 7.15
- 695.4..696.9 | -0.013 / 7.31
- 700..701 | -0.108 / 7.91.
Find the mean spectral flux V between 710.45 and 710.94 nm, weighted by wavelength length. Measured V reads 6.67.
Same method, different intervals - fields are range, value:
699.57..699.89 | 7.67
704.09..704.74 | 8.52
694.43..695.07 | 7.37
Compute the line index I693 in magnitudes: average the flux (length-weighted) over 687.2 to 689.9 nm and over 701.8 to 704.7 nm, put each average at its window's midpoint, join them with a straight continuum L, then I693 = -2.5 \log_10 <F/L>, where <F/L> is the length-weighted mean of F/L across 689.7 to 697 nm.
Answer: 0.08 mag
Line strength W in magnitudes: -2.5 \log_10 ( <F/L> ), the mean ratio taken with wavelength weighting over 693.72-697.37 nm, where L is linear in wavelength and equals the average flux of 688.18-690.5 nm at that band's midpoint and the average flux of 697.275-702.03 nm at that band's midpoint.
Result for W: 0.041 mag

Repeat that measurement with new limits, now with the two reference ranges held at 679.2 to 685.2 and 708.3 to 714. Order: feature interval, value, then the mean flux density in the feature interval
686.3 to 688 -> 0.07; 7.17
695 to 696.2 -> 0.11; 6.66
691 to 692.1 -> 0.09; 6.89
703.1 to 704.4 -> -0.14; 8.1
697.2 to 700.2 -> -0.05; 7.59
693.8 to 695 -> -0.02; 7.56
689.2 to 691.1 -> 0.04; 7.25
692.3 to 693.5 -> -0.03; 7.69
